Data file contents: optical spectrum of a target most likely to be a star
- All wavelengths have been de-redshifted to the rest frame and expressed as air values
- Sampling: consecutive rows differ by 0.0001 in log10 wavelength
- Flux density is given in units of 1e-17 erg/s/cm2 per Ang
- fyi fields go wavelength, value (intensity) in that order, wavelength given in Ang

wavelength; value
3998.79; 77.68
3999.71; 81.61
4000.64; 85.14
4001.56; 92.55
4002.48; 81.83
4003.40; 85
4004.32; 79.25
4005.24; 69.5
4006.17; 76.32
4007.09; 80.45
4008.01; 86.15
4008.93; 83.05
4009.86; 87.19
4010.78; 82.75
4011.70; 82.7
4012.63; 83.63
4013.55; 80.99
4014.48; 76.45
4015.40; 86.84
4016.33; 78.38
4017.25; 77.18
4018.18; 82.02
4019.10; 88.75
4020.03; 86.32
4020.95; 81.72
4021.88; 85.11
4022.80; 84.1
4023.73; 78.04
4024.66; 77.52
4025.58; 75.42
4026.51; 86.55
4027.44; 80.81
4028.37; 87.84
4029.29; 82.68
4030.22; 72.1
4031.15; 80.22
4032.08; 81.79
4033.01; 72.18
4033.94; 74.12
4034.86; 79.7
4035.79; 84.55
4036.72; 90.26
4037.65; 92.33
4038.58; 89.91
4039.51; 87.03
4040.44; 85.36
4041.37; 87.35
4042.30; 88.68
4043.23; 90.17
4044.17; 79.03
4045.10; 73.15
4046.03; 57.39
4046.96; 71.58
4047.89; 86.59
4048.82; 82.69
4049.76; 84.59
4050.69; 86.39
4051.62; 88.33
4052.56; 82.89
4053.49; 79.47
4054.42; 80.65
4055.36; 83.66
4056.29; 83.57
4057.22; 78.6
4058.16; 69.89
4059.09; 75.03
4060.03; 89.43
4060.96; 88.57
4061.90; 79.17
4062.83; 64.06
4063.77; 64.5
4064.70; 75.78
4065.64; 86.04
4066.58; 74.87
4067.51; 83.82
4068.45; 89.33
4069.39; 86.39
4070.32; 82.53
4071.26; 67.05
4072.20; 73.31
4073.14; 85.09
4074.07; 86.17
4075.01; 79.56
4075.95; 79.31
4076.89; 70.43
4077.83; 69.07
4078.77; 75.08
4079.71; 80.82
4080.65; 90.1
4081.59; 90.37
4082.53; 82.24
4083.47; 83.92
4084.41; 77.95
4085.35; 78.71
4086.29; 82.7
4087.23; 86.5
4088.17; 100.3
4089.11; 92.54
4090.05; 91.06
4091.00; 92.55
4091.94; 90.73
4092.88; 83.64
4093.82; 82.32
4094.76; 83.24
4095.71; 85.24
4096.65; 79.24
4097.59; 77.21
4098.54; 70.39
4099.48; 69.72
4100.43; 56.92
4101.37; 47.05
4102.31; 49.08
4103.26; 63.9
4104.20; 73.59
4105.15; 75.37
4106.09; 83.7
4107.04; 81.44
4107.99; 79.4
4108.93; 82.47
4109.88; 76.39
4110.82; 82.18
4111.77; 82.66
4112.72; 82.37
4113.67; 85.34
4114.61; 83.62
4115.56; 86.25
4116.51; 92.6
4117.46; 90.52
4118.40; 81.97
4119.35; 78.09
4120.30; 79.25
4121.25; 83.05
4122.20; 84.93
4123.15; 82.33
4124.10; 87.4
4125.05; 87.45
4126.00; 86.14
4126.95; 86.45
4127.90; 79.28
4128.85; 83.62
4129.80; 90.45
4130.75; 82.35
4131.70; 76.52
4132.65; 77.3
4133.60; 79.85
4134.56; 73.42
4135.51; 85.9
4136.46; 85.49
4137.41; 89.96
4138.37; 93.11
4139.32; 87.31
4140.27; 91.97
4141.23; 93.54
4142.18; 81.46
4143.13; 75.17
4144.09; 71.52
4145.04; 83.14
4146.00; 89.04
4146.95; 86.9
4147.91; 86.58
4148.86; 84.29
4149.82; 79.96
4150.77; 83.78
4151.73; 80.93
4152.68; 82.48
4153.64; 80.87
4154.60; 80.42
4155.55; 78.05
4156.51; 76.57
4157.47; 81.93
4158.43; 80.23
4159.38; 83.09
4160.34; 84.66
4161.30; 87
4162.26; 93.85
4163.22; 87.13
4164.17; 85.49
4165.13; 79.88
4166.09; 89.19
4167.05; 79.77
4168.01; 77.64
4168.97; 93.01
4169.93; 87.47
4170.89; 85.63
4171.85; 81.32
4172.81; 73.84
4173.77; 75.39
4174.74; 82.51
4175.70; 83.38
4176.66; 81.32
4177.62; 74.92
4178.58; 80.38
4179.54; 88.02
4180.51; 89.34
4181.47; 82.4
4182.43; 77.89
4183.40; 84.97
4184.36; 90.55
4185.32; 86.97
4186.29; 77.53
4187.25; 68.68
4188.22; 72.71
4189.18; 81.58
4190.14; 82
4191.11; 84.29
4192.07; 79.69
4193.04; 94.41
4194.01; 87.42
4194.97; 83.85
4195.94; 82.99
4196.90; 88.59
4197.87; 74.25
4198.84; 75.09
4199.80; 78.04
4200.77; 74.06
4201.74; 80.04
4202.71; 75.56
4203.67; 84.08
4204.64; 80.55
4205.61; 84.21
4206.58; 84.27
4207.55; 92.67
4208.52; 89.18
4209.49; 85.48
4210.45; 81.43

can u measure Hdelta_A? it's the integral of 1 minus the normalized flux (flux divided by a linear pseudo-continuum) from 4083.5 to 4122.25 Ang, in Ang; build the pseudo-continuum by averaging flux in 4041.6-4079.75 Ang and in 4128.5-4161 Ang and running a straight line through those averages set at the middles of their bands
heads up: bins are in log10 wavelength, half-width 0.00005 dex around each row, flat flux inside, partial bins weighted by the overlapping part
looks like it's 0.5 Ang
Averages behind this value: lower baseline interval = 79.4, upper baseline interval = 83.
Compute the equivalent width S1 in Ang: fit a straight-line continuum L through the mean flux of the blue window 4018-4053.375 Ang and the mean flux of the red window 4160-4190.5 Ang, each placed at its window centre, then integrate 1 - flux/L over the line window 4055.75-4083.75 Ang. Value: 1.0 Ang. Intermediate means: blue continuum 82.2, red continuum 82.7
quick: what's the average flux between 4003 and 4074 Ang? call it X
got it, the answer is 81.1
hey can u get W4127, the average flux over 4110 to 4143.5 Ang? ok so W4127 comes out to 84.2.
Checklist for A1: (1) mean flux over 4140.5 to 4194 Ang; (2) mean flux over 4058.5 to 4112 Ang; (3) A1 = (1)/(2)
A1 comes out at 1.05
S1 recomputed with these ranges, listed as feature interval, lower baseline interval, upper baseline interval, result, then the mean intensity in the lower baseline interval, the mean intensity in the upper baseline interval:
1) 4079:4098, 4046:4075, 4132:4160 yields -1.07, 79.9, 82.9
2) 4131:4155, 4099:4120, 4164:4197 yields -1.15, 76.6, 82.6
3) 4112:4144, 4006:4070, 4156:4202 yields -0.86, 81.5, 82.3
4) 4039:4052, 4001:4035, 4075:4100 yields -0.04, 81.3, 82.4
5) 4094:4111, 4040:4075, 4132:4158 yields 1.77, 80.3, 82.9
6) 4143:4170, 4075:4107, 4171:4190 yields -0.97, 78.7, 80.8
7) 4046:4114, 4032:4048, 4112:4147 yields 2.67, 81.6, 84.1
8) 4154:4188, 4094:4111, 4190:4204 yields -1.40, 73.2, 81.6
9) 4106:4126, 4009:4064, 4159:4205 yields -0.40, 81.4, 82.3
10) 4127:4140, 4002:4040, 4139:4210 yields -0.18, 81.9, 82.8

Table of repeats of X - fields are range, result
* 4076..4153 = 81.6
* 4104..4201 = 82.8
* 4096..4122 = 77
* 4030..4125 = 80.6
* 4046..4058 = 81.1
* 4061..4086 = 79.2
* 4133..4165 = 83.7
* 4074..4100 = 82.4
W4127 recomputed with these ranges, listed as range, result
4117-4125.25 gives 83.8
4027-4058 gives 81.9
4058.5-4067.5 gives 77.8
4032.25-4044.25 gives 84.8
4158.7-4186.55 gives 83.6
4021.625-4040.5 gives 82.2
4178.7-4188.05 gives 82.4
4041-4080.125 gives 79.5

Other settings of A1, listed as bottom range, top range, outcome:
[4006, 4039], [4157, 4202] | 1.00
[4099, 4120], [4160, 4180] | 1.09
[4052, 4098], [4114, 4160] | 1.02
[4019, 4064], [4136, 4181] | 1.03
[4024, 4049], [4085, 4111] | 0.96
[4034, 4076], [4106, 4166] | 1.03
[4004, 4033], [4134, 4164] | 1.03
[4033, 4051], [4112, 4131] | 1.03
